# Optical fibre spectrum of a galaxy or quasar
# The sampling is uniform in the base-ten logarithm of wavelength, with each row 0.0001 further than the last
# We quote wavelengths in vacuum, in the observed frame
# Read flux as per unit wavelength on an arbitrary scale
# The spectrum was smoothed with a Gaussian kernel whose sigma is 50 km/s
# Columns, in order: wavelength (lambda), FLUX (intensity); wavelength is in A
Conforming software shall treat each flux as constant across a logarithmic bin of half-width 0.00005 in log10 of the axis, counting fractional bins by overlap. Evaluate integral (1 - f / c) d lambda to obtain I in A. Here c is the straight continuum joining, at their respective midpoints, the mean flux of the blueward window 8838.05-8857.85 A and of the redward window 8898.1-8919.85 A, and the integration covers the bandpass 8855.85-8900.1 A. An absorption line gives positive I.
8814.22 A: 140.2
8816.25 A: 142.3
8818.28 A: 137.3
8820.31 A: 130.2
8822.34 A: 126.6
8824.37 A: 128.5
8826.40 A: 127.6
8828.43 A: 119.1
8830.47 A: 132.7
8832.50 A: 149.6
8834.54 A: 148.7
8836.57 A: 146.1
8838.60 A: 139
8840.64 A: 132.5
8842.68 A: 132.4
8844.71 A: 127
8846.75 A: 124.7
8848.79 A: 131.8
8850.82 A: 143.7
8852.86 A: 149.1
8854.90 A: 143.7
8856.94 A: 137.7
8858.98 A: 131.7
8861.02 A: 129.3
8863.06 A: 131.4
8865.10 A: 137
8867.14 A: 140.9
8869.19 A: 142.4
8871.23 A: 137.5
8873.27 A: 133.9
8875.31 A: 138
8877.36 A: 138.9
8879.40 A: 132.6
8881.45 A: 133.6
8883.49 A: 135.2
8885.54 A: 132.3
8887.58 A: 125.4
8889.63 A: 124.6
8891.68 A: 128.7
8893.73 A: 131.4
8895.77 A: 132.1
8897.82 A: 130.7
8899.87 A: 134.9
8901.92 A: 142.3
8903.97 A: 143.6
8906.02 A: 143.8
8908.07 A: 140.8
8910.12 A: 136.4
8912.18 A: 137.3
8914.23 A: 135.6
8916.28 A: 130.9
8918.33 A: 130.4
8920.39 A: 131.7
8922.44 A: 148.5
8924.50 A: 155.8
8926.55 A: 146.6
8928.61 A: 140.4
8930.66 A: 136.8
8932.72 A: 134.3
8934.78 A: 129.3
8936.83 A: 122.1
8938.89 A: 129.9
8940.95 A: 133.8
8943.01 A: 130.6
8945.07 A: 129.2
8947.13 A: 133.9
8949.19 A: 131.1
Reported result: 1.0 A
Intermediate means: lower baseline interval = 136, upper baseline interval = 137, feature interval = 134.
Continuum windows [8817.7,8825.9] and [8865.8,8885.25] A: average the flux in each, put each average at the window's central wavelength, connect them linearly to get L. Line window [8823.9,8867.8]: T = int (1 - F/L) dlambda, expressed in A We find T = -0.8 A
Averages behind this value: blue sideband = 130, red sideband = 137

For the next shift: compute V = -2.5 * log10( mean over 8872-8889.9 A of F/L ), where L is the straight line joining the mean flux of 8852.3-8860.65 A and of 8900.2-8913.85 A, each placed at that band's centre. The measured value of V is 0.05 mag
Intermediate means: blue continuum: 139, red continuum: 140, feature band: 133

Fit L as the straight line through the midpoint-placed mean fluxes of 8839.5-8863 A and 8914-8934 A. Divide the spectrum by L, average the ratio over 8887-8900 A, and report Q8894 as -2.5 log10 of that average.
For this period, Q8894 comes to 0.06 mag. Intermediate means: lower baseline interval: 135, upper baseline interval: 139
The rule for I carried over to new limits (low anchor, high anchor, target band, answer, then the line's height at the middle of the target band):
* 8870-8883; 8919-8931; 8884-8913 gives 1.0 A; 139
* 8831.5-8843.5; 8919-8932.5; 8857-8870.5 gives 0.6 A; 142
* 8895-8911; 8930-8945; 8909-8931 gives -0.8 A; 134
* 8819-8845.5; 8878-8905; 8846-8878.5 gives -0.9 A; 133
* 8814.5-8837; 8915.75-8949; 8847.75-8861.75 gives -0.3 A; 135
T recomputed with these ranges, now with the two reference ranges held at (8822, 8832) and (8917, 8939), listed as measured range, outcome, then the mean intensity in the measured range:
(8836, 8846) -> -0.4 A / 135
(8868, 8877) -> -0.4 A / 138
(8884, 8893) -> 0.4 A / 128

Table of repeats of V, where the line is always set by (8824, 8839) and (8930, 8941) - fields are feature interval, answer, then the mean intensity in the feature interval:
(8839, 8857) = -0.001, 136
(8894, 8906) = -0.035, 137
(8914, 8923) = -0.026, 135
